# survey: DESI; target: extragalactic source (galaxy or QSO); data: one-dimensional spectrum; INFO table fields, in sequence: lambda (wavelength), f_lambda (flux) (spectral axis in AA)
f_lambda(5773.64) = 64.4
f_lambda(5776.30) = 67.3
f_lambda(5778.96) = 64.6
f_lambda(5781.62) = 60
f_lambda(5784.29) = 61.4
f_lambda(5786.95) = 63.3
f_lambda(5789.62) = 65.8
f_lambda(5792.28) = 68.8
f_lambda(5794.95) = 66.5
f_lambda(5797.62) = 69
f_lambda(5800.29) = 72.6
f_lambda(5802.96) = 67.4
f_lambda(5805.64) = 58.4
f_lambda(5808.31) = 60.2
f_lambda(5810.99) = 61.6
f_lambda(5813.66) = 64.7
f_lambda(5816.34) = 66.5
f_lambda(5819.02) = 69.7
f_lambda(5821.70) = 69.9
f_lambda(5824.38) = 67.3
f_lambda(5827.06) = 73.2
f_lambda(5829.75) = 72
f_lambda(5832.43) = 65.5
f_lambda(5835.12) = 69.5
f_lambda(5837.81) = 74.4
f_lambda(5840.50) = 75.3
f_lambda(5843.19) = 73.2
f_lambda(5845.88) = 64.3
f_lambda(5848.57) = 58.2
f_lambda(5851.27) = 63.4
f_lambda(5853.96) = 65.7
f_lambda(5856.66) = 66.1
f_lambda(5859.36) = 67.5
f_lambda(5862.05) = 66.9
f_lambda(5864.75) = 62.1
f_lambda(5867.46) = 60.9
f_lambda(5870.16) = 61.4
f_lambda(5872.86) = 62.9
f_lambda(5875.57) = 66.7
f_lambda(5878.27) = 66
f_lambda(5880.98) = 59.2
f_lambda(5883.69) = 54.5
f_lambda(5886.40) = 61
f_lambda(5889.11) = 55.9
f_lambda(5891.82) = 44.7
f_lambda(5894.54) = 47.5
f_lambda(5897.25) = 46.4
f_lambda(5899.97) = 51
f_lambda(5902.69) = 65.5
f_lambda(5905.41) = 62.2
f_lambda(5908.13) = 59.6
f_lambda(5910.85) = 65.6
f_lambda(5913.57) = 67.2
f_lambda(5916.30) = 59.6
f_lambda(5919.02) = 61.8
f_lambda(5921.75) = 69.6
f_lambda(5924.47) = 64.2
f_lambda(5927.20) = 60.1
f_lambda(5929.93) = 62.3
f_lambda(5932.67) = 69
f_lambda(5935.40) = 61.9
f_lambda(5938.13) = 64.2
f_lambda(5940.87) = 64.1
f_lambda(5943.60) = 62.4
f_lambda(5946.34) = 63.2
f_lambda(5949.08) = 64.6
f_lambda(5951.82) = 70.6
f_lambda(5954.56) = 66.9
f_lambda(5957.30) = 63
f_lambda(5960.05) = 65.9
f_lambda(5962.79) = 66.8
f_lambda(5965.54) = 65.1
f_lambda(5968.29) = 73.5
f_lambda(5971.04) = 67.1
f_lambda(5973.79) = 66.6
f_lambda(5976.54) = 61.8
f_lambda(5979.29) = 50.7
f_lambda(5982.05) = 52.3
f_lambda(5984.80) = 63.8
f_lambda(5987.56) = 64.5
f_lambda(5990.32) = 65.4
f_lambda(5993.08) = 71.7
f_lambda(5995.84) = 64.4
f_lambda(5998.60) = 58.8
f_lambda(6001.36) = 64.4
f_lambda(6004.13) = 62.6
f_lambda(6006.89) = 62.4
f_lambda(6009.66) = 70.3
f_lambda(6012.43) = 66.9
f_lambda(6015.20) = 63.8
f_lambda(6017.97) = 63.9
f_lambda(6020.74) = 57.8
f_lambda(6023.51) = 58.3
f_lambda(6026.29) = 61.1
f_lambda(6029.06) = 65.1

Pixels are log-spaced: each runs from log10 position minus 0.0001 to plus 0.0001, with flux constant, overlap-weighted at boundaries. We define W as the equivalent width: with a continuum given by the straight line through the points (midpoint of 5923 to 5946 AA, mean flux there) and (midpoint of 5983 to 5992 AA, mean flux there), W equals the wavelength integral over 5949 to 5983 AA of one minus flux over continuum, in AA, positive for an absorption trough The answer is -0.2 AA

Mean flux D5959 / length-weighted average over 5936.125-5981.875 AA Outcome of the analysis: 64.4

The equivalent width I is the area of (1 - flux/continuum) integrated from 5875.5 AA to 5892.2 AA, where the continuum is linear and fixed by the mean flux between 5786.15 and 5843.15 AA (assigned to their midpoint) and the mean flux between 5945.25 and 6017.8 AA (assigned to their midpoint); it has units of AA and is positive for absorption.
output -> 2.0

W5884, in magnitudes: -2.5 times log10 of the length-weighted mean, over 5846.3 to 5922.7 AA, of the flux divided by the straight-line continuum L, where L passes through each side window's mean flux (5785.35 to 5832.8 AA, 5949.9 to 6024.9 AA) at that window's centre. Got 0.09 mag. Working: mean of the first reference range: 66.8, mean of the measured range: 60.7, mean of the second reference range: 64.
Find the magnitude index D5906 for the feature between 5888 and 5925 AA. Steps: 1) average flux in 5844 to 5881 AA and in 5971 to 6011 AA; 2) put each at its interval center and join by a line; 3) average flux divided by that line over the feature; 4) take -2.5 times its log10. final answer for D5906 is 0.09 mag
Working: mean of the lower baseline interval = 64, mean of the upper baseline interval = 63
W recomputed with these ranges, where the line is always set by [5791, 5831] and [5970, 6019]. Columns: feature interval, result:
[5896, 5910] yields 1.7 AA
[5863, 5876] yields 0.7 AA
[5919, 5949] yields 0.3 AA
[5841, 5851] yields 0.1 AA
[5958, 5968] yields -0.4 AA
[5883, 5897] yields 2.9 AA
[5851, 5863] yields 0.0 AA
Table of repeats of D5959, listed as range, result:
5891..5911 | 55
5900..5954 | 63.8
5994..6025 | 63.2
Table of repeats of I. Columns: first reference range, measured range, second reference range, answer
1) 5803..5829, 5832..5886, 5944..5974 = 0.83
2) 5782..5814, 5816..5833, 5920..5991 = -1.25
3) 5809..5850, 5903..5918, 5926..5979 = 0.69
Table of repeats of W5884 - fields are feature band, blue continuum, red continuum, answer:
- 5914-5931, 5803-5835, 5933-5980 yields 0.04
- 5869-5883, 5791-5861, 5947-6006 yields 0.06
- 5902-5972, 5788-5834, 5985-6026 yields 0.00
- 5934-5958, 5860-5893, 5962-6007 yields -0.04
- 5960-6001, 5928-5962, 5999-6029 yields 0.00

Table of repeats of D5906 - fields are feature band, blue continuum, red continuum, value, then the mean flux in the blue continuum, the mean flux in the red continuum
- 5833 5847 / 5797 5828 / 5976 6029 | -0.08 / 66.6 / 62.4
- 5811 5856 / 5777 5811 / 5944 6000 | -0.06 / 64.7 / 64.3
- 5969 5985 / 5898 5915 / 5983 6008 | 0.05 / 61.3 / 64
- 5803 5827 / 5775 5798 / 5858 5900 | -0.04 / 65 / 58.6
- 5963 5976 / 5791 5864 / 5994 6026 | -0.06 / 67.3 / 63.1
